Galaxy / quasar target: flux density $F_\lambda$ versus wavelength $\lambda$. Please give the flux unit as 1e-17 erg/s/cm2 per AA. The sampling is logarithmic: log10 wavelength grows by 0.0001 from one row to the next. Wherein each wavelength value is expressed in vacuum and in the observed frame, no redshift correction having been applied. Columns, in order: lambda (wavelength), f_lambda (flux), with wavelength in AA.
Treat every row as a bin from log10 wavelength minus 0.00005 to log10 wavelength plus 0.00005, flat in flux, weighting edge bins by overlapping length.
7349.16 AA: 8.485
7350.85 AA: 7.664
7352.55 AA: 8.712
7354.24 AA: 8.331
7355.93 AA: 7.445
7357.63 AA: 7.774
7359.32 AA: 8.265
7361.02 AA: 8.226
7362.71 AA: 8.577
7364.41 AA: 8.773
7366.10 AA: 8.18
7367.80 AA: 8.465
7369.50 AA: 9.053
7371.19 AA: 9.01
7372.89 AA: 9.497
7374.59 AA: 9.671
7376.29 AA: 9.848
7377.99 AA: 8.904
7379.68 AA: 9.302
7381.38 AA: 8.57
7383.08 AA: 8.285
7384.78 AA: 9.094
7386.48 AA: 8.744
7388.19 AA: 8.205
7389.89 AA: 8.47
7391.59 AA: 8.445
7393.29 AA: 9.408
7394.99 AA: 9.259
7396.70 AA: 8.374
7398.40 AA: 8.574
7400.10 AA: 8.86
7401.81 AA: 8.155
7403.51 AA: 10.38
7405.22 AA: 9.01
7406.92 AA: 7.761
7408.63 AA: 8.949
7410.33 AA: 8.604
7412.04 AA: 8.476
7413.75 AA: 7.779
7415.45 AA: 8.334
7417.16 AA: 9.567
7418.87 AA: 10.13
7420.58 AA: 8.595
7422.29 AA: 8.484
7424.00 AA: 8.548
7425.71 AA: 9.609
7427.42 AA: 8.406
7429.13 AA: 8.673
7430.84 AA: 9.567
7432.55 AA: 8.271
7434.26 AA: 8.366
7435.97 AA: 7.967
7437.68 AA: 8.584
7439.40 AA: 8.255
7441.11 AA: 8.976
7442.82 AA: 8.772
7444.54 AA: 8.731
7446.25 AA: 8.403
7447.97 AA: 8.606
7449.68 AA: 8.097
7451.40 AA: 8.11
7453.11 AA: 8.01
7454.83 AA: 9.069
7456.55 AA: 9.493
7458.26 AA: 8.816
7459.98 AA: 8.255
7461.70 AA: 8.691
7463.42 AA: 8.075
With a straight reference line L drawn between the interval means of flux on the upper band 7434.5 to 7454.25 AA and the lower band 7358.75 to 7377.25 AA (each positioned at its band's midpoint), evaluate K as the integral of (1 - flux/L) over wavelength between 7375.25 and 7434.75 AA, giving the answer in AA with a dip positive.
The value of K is -1.05 AA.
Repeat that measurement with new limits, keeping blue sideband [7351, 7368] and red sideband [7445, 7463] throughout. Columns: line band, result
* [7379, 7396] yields -0.9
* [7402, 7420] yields -1.0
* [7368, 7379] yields -1.3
